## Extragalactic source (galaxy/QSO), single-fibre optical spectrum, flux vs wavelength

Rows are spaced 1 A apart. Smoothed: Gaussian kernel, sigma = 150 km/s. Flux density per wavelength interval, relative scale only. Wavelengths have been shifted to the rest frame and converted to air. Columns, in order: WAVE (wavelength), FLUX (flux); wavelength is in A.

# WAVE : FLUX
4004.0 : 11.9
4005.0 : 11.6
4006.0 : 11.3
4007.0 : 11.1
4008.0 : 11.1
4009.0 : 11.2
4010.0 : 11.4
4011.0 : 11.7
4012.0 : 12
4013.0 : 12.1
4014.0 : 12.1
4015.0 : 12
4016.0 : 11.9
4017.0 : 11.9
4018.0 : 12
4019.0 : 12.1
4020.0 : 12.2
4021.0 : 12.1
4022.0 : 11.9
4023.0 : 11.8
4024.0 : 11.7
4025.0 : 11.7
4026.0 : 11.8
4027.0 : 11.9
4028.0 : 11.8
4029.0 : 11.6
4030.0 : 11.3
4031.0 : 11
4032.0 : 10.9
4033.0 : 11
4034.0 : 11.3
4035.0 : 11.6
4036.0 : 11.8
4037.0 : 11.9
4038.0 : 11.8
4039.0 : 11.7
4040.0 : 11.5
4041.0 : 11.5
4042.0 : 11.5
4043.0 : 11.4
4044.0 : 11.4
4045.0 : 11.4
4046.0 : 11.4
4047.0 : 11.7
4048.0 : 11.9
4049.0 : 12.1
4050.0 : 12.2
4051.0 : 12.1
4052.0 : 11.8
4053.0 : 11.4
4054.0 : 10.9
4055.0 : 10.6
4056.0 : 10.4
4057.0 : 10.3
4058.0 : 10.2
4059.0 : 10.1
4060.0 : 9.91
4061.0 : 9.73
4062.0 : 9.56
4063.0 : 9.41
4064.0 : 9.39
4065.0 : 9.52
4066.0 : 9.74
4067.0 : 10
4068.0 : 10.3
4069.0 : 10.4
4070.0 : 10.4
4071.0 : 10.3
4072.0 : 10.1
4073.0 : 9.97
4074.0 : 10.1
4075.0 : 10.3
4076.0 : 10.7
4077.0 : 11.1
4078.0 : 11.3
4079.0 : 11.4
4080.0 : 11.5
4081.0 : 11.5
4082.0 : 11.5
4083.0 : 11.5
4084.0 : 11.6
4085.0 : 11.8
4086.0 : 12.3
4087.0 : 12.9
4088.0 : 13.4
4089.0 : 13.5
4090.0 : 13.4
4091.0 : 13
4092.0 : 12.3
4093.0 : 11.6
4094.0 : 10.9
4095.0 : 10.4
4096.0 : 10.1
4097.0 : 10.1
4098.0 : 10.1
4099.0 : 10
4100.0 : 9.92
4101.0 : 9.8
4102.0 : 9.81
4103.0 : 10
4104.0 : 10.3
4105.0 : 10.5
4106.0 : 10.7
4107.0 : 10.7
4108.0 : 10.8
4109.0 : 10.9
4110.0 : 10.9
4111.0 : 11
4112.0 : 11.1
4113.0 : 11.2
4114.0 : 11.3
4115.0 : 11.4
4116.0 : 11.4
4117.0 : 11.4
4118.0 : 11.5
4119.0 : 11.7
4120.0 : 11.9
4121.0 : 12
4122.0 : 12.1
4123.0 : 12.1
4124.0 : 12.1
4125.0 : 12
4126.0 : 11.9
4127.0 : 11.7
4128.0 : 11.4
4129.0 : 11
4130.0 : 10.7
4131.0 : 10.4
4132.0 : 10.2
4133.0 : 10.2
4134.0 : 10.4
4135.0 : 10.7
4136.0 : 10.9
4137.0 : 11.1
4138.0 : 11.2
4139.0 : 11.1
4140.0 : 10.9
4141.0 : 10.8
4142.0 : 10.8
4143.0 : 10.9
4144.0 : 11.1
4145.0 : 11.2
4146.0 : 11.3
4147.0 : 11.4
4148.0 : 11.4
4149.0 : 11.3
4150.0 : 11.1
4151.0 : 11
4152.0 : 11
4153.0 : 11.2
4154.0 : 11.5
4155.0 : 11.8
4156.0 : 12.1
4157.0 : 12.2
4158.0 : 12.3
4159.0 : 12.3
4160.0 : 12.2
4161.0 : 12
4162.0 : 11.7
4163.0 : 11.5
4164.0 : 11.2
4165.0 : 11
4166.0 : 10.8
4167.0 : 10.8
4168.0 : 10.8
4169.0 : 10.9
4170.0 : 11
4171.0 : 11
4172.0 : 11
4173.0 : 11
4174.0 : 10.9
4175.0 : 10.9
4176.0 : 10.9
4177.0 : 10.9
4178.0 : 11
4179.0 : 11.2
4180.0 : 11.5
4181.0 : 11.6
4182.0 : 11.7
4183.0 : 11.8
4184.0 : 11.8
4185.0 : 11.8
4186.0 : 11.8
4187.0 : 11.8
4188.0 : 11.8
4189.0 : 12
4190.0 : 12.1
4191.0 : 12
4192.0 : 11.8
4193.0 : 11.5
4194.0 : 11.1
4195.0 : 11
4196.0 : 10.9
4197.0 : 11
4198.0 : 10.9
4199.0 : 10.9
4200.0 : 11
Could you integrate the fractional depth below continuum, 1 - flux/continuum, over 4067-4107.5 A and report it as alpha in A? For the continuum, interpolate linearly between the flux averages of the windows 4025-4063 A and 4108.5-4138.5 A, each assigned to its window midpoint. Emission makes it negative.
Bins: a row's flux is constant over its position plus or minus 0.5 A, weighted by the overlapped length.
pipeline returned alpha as 0.8 A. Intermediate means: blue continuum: 11.2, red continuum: 11.3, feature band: 11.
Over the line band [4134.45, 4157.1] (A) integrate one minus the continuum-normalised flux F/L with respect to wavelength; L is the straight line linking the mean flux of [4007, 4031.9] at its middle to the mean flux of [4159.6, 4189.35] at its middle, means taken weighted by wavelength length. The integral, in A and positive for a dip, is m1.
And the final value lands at 0.4 A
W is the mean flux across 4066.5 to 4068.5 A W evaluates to 10.2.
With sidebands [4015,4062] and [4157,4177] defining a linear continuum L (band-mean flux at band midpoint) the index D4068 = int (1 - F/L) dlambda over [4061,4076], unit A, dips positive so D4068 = 1.86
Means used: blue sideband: 11.4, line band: 9.98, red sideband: 11.3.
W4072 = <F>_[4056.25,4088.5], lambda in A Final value 10.7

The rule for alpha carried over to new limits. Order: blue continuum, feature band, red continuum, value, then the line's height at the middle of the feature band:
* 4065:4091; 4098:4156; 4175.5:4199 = 1.5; 11.3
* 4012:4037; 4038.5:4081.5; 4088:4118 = 2.4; 11.4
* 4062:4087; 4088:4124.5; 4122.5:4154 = -1.0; 10.9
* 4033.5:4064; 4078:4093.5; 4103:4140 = -1.5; 11.1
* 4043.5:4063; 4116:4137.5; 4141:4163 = 0.1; 11.4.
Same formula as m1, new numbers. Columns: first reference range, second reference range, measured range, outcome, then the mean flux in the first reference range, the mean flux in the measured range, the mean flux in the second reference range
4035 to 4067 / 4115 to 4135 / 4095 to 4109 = 1.2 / 11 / 10.2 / 11.4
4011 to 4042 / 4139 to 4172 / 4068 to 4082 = 1.0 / 11.7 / 10.7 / 11.3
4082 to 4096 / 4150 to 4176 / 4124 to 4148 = 1.2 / 12.1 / 11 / 11.4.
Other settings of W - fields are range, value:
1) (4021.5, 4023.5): 11.9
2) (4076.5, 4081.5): 11.4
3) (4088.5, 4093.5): 12.8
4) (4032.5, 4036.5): 11.4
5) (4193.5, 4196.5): 11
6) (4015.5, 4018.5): 11.9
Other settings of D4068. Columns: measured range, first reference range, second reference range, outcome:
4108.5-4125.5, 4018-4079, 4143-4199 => -0.4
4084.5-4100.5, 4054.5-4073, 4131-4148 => -2.0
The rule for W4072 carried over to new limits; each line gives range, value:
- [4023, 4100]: 11.1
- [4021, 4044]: 11.6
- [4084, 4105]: 11.3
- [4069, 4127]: 11.2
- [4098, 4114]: 10.5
